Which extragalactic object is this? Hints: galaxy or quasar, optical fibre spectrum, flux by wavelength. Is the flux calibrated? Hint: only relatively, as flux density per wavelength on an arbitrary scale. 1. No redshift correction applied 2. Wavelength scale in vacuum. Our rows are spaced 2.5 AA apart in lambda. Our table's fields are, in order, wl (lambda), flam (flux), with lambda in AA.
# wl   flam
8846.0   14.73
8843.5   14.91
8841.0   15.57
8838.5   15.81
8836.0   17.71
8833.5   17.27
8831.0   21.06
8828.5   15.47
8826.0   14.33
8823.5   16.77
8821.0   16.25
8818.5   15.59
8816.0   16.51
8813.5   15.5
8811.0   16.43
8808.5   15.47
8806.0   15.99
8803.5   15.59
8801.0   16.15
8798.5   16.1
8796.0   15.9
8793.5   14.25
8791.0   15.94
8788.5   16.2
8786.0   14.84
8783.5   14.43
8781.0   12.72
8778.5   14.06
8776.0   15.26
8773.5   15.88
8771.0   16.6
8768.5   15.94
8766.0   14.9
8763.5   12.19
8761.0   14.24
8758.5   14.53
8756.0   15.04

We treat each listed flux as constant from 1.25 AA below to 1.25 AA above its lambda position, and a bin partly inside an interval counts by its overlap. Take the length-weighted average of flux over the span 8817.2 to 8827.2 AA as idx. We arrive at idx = 15.7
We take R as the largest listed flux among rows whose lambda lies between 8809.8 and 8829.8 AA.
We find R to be 16.77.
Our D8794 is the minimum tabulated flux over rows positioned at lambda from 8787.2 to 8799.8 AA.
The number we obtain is 14.25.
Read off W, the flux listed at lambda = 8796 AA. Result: 15.9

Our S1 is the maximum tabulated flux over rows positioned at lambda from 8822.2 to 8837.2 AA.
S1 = 21.06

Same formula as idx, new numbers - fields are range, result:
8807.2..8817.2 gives 16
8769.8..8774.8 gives 16.2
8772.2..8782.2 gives 14.5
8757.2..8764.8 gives 13.7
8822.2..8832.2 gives 16.9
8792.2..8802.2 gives 15.6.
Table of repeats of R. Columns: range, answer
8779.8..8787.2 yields 14.84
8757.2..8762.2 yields 14.53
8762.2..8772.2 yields 16.6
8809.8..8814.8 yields 16.43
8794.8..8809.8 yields 16.15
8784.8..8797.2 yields 16.2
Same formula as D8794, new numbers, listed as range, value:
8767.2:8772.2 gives 15.94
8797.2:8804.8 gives 15.59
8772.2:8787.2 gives 12.72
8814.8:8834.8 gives 14.33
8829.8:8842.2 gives 15.57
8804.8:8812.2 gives 15.47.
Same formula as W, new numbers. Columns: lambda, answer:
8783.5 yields 14.43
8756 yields 15.04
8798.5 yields 16.1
